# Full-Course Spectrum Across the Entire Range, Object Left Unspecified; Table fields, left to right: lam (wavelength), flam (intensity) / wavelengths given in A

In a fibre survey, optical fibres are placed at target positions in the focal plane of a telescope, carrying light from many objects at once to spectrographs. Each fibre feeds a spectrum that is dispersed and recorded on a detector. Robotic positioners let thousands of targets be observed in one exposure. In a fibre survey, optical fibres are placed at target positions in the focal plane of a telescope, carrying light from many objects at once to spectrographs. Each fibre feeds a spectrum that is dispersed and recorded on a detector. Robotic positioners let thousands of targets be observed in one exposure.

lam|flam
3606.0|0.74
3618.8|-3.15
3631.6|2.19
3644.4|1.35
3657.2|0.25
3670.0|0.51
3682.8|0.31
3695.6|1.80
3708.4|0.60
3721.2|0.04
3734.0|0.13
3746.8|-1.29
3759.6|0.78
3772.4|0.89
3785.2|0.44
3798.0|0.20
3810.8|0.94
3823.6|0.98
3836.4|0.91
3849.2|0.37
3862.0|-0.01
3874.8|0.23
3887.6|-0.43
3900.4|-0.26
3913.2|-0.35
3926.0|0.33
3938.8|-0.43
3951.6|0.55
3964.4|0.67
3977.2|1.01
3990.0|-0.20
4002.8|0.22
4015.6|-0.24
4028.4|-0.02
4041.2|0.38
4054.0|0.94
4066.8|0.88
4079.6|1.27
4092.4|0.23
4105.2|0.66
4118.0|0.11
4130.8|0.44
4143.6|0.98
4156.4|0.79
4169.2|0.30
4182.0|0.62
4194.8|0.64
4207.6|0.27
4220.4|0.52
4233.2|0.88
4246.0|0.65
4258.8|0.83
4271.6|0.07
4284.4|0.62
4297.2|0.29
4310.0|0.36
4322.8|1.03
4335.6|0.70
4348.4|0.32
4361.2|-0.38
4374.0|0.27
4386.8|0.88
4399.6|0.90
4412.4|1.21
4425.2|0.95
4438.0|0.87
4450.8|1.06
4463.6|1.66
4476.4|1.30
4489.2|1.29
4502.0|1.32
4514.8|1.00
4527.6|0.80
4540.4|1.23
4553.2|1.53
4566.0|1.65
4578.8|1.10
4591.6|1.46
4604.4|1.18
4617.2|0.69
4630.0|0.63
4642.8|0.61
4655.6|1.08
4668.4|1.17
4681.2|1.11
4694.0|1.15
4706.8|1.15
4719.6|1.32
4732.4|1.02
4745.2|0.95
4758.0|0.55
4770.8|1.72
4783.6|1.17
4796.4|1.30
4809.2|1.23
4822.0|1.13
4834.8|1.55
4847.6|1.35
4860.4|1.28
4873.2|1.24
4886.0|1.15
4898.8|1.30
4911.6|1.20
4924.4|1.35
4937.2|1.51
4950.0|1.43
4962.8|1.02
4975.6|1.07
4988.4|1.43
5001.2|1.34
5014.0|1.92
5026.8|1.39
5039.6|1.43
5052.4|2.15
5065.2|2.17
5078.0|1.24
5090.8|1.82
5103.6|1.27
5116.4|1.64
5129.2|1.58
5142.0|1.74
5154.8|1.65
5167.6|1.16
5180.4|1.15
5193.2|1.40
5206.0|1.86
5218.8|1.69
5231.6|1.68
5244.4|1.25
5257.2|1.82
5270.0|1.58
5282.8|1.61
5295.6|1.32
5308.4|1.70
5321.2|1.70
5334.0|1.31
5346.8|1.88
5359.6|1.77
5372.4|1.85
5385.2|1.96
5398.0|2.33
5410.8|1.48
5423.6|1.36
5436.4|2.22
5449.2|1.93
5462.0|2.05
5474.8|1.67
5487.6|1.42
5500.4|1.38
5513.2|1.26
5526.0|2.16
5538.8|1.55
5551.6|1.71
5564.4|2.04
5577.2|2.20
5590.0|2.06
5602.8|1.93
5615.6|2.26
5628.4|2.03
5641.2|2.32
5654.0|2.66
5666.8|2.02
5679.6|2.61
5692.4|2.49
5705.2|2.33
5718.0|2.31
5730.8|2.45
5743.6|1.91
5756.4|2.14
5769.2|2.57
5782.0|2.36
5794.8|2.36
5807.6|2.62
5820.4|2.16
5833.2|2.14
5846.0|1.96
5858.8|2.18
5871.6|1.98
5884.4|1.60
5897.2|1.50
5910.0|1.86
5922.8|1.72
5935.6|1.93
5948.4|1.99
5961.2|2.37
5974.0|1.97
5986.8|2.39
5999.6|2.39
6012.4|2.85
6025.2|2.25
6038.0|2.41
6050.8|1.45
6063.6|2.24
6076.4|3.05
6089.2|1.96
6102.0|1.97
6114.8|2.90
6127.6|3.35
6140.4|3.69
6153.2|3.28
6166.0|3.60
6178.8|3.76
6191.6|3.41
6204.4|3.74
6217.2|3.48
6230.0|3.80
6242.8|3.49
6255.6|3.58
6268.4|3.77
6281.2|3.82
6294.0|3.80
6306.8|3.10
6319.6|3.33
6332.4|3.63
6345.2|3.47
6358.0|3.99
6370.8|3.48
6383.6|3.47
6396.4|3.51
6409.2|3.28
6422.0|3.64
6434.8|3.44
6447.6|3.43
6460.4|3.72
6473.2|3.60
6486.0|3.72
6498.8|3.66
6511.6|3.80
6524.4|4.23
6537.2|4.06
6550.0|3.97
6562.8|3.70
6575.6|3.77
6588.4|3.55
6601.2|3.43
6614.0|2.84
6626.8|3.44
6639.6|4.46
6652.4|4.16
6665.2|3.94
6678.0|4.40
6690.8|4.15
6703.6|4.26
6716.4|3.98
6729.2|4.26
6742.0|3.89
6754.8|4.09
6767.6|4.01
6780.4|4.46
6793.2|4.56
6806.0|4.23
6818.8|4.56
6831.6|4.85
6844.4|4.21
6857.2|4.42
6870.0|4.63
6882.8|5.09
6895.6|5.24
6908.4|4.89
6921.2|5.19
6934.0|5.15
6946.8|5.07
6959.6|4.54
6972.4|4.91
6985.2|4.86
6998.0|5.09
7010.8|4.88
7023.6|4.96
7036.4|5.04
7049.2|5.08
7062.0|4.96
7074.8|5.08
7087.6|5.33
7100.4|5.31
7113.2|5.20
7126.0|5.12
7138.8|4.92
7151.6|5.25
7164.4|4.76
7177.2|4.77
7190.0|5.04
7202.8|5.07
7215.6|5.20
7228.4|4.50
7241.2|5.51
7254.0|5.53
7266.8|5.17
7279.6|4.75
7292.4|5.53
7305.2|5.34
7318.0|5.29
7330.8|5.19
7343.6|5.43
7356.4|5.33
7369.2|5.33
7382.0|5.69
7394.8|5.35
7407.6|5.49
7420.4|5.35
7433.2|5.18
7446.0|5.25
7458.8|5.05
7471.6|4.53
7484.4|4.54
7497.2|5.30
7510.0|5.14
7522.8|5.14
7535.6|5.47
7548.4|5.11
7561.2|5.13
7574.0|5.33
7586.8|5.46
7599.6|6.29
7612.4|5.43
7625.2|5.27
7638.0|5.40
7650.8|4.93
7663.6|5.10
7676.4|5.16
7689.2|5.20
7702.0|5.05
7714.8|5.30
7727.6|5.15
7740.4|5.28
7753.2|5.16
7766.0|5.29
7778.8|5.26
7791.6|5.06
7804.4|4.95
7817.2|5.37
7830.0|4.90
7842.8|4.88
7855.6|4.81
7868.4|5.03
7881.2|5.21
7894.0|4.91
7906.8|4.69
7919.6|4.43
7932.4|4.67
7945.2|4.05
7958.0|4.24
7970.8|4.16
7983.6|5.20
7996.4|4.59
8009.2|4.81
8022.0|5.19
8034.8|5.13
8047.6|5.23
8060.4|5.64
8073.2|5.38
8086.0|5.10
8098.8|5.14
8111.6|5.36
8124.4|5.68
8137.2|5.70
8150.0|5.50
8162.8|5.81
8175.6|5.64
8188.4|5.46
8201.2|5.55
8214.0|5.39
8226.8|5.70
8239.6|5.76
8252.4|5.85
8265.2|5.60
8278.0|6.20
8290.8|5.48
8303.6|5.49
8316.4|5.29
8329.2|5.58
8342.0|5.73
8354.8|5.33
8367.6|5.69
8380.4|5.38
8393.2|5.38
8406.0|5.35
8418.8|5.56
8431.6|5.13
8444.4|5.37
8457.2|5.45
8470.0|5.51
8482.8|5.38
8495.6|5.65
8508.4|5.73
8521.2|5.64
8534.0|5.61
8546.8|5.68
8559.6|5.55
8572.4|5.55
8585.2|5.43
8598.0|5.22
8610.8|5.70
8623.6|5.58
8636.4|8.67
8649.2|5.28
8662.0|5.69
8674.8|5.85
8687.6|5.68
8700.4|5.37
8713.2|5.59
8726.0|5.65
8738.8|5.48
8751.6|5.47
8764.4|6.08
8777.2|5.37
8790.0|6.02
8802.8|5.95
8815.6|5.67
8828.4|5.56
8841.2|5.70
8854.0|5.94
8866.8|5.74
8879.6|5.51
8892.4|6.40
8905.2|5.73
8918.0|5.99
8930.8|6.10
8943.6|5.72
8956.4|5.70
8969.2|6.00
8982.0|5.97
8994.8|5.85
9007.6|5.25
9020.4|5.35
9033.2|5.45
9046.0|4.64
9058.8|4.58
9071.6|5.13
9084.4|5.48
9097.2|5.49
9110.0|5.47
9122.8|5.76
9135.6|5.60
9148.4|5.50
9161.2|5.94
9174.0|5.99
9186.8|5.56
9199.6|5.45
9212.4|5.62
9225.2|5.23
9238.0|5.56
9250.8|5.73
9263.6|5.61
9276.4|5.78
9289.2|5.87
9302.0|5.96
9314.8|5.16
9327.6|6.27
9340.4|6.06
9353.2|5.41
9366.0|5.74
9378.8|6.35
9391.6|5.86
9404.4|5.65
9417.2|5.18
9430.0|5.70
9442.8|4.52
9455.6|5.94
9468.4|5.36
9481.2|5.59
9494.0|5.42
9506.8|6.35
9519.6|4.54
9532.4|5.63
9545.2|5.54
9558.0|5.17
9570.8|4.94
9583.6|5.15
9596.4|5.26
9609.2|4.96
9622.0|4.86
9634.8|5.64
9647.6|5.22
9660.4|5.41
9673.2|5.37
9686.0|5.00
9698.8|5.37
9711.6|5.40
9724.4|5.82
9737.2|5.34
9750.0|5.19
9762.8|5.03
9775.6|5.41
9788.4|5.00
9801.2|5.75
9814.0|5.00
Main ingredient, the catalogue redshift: 0.54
